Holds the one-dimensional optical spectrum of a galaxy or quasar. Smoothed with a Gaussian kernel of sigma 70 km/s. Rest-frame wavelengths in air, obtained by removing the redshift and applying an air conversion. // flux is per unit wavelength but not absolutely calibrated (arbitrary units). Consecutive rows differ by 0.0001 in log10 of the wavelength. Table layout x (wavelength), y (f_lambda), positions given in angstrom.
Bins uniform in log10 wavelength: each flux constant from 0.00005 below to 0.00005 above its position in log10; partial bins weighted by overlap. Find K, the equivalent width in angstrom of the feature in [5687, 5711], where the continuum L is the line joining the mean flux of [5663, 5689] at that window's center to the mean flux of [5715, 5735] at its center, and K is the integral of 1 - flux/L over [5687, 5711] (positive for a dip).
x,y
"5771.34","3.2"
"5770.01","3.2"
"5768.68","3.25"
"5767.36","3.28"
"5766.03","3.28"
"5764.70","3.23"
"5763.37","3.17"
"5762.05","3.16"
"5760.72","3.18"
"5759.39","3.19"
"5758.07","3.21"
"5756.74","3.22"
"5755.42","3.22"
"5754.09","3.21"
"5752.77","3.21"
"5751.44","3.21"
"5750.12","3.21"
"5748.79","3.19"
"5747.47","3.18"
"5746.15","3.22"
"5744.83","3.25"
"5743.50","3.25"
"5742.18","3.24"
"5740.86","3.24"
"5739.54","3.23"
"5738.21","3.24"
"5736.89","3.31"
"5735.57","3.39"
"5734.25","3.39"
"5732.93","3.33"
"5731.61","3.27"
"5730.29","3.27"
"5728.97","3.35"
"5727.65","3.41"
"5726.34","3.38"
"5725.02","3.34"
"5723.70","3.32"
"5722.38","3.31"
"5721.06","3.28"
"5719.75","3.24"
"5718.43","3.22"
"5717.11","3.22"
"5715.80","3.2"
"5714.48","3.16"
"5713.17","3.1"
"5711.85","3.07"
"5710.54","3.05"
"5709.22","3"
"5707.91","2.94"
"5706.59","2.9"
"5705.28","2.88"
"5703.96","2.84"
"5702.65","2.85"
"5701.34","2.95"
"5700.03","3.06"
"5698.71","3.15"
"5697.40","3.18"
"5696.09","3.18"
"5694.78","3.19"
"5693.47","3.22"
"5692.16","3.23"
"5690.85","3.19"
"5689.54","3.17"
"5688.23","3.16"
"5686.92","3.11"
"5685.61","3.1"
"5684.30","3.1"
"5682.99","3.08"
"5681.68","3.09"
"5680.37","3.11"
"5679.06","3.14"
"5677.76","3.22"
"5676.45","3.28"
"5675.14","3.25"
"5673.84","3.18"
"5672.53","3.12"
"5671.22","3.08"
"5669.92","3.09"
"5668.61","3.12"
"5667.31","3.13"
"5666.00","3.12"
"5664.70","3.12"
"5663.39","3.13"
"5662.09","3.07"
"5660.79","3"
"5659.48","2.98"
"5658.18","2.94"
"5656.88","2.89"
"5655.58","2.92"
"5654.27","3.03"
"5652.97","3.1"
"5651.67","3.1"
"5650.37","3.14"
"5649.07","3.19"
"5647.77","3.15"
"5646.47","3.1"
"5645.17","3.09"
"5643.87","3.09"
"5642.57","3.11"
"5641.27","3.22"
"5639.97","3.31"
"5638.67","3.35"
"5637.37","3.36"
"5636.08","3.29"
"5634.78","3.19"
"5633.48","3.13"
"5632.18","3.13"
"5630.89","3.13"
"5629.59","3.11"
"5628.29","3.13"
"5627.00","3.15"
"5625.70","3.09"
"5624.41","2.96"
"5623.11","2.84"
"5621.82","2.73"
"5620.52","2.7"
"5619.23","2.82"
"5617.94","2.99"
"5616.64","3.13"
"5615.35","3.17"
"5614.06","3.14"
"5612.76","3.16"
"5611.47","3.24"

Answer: 1.1 angstrom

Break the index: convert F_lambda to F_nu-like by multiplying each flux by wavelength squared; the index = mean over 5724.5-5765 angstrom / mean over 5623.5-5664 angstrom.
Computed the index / 1.1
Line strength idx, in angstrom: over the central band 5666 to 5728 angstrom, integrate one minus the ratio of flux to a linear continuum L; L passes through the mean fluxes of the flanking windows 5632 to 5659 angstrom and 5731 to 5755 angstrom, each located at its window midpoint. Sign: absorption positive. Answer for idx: 1.1 angstrom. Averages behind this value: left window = 3.13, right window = 3.25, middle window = 3.14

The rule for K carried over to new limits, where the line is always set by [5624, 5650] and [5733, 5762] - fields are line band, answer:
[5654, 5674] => 0.8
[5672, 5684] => 0.1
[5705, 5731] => 0.3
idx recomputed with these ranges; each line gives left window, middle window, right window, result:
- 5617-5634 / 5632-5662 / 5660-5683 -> -0.6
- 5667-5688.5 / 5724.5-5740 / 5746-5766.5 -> -0.7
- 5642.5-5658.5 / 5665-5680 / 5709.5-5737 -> -0.1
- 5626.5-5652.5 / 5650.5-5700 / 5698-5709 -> -1.1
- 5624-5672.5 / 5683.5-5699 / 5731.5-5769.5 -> 0.0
